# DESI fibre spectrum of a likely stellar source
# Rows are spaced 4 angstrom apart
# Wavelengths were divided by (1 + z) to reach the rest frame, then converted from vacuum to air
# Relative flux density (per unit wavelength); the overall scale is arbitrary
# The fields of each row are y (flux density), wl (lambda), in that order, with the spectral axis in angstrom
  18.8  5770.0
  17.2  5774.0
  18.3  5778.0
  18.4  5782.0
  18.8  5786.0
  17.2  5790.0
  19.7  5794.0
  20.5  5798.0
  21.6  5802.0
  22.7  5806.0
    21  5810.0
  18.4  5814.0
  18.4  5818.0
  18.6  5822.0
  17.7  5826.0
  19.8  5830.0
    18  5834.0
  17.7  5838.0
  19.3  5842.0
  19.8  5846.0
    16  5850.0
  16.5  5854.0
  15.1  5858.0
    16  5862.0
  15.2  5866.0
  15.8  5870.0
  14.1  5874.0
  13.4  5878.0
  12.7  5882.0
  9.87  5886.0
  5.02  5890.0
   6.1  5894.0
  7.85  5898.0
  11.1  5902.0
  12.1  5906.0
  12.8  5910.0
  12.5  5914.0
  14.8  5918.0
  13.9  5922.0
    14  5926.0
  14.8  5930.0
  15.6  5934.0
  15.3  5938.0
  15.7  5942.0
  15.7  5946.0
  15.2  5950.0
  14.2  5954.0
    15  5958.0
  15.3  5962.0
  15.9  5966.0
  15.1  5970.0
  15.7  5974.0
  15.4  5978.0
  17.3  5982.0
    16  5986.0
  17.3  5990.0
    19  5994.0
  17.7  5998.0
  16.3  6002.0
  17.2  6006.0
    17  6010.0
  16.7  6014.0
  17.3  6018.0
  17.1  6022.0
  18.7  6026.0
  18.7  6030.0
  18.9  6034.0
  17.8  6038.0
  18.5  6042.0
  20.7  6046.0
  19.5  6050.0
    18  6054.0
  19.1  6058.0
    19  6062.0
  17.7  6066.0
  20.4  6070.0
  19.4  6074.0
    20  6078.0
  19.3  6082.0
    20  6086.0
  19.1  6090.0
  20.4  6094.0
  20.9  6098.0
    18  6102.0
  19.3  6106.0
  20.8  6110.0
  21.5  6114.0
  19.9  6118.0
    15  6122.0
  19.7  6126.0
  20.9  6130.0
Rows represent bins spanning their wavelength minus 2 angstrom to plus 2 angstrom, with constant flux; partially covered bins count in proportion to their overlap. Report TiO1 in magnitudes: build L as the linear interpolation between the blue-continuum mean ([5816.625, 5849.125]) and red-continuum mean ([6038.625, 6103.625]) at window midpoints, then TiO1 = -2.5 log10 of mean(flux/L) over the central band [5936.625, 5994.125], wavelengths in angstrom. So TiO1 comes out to 0.202 mag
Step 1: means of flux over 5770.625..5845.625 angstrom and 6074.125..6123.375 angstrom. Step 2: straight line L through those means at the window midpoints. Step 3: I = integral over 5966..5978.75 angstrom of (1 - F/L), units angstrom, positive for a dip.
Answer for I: 2.6 angstrom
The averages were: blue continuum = 19.1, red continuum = 19.6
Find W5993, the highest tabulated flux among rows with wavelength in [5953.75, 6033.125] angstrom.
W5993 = 19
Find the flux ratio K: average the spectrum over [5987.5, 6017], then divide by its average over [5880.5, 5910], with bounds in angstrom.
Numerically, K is 1.83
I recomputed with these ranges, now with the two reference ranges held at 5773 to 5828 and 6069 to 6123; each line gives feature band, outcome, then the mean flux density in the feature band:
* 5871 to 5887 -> 5.3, 12.9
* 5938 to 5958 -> 4.4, 15.2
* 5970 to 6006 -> 5.0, 16.8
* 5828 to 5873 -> 5.0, 17.1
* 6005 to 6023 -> 2.3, 17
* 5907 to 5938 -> 8.5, 14.1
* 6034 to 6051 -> 0.4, 19.1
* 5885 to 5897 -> 7.8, 6.83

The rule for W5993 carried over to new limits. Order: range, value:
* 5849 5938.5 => 16.5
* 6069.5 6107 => 20.9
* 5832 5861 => 19.8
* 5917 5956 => 15.7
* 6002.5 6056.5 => 20.7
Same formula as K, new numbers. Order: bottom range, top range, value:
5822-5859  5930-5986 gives 0.87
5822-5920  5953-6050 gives 1.20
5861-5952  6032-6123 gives 1.49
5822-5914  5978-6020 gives 1.20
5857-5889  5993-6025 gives 1.26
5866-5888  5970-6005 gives 1.25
